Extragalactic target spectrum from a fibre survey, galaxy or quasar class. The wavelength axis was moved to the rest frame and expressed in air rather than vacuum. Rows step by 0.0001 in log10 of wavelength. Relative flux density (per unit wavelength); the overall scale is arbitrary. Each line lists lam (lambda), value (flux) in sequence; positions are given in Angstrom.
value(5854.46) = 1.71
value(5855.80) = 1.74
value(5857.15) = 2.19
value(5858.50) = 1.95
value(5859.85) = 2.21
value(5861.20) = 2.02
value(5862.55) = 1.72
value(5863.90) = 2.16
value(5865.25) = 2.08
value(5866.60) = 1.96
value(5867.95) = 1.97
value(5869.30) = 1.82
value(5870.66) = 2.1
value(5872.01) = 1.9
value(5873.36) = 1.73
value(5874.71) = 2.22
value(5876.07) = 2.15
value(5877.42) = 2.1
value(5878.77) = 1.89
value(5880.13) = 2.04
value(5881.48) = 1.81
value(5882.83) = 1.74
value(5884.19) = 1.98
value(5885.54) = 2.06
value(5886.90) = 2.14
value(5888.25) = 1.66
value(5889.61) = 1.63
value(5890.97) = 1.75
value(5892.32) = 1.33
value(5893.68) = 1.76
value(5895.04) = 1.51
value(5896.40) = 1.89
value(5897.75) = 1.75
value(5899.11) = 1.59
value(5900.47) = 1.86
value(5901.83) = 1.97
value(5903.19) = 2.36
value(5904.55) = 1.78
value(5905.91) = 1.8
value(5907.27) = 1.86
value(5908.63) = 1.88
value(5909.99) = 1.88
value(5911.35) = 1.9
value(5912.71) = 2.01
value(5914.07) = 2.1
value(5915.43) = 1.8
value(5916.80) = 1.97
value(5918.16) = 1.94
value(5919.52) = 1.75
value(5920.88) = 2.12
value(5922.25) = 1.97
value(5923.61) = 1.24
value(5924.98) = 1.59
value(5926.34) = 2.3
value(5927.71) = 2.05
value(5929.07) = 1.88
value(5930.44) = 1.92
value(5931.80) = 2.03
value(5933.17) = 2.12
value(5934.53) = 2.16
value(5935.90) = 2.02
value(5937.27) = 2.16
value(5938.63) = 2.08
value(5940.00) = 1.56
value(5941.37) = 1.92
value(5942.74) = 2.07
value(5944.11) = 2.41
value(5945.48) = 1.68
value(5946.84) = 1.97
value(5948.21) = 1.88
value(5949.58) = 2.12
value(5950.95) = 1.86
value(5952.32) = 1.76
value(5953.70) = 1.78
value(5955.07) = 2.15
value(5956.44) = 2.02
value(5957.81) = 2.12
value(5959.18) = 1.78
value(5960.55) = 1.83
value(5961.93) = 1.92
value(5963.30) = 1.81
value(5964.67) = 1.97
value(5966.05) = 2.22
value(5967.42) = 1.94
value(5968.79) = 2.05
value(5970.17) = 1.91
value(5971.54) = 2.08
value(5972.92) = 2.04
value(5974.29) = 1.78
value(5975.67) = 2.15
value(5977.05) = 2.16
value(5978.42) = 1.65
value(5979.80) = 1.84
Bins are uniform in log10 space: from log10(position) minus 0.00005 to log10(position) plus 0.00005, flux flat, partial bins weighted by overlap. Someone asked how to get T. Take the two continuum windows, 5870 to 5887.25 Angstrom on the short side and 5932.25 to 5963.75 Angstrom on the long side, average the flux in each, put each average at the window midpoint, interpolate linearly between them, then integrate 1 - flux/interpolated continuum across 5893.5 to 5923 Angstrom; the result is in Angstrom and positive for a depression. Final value 1.4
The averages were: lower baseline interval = 1.99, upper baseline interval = 1.97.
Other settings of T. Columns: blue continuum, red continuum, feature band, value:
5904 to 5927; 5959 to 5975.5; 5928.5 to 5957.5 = -0.9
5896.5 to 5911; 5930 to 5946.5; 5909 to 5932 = 0.4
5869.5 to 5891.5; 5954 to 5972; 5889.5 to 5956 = 2.0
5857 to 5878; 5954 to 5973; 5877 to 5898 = 2.0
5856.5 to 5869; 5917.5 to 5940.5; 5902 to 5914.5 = 0.1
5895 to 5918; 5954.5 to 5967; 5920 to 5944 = -0.4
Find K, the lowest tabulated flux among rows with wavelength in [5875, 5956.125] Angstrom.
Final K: 1.24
